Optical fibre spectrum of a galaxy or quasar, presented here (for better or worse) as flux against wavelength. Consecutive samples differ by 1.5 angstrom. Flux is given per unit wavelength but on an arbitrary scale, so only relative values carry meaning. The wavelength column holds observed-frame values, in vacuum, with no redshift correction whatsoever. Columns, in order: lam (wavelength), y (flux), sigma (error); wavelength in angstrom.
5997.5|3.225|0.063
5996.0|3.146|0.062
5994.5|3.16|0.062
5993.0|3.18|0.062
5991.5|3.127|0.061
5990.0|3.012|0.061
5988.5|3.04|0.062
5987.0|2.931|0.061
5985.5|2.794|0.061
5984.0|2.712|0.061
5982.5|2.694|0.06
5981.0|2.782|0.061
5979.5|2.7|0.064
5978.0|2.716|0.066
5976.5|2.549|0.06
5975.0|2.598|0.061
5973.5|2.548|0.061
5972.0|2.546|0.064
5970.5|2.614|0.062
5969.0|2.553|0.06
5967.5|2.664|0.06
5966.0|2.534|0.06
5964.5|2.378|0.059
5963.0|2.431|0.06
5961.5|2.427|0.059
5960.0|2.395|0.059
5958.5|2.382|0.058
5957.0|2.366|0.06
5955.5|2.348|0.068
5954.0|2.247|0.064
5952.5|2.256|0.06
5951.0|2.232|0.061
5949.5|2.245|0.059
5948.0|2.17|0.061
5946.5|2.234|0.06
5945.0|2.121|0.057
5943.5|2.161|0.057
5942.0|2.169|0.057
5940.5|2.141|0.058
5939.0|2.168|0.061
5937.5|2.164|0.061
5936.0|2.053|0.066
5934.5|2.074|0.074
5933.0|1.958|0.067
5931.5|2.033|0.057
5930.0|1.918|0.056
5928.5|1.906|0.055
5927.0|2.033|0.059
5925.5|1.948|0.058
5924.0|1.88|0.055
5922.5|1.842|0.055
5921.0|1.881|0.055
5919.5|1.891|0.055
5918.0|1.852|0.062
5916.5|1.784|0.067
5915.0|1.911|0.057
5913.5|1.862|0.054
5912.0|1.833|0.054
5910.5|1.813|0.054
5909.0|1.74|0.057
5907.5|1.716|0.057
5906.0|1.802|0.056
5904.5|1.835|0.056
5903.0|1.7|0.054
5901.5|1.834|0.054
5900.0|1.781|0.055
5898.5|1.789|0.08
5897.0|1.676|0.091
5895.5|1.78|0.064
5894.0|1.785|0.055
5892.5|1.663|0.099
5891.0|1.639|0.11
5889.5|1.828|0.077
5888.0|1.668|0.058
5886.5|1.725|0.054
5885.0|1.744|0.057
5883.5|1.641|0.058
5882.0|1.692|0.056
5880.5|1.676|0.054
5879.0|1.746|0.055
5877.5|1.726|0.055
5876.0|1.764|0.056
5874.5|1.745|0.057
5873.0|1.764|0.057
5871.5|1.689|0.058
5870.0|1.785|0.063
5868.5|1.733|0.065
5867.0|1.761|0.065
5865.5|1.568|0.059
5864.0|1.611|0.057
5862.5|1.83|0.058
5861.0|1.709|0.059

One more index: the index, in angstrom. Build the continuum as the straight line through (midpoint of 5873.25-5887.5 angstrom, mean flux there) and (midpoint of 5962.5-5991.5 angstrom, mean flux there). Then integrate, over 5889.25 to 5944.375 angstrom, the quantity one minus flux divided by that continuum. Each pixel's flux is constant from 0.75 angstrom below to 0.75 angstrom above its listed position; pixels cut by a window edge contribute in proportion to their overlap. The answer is 5.1 angstrom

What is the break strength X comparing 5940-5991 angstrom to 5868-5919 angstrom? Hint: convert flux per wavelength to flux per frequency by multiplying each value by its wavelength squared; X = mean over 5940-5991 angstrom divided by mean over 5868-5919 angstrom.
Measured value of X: 1.46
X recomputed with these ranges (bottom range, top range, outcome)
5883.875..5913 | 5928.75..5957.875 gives 1.25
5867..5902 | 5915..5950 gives 1.19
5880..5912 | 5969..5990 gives 1.60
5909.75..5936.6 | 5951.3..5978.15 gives 1.31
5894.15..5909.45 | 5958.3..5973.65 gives 1.45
